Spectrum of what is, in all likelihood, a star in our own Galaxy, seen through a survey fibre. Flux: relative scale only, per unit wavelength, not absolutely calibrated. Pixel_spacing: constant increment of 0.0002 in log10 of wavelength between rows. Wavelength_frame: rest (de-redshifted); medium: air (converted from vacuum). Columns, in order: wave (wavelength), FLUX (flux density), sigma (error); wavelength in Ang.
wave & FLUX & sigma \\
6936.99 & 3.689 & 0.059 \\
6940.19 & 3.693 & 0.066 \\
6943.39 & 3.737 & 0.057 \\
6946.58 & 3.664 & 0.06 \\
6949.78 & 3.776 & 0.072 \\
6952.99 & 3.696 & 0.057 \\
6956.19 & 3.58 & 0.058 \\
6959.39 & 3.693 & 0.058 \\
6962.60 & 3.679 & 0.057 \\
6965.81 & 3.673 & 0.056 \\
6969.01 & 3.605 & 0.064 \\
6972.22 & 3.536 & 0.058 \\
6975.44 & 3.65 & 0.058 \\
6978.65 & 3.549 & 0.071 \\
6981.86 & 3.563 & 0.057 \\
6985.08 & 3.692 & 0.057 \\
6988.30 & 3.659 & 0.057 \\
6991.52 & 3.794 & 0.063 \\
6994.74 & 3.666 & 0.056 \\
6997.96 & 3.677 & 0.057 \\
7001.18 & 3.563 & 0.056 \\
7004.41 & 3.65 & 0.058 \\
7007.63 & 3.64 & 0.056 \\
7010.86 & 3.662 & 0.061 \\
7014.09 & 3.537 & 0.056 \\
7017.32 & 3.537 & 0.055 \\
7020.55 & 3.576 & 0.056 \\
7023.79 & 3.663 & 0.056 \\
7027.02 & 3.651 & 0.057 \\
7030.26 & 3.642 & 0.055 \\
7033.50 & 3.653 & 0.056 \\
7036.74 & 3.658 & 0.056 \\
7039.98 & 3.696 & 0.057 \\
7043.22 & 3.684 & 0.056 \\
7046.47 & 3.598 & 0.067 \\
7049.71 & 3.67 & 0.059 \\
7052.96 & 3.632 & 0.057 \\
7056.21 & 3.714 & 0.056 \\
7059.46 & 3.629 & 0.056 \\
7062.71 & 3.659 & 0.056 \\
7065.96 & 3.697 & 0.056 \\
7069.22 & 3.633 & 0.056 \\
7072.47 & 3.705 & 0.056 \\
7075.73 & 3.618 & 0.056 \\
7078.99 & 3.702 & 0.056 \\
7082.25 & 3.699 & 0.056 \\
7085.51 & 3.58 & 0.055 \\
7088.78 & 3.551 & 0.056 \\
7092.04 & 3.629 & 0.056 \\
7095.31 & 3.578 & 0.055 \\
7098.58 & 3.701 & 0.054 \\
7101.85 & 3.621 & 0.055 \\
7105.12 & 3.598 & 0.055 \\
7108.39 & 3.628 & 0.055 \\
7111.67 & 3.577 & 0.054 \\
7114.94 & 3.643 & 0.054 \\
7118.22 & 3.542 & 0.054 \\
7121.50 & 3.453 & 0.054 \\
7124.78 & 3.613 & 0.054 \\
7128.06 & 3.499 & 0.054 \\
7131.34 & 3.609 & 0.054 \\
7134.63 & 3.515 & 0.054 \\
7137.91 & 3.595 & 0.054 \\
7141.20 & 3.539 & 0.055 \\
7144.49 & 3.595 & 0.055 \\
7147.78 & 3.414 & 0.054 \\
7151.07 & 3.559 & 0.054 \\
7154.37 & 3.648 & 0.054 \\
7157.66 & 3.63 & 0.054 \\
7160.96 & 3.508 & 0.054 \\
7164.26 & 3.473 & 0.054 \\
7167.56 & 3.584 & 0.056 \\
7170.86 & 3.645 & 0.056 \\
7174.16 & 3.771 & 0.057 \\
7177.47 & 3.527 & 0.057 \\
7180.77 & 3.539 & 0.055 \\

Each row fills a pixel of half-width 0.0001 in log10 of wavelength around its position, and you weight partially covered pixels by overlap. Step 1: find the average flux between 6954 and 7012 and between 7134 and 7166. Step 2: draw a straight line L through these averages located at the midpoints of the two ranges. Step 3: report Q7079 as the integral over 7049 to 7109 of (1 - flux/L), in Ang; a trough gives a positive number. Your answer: -0.9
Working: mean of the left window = 3.64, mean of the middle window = 3.64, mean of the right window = 3.55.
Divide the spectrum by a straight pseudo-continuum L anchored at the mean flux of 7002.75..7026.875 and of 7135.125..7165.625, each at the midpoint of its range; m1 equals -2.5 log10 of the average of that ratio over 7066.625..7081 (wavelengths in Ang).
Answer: -0.02 mag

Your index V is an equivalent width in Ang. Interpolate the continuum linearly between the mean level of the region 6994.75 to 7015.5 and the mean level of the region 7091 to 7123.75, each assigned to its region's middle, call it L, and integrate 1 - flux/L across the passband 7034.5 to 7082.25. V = -0.7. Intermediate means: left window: 3.63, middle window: 3.67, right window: 3.6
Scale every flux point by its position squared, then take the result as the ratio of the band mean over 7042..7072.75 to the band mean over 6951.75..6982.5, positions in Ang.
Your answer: 1.0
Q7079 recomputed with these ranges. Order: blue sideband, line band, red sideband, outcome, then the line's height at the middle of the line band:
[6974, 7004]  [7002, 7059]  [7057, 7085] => 0.3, 3.66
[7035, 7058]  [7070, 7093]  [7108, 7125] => -0.2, 3.62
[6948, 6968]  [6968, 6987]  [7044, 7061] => 0.4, 3.67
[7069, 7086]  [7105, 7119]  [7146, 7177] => 0.1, 3.63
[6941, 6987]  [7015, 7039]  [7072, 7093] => 0.1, 3.64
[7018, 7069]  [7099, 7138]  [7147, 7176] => 0.3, 3.61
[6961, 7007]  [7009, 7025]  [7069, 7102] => 0.2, 3.64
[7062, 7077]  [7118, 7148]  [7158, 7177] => 0.6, 3.62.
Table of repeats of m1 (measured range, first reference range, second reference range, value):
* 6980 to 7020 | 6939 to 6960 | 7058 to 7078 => 0.01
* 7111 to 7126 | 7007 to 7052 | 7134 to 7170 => 0.00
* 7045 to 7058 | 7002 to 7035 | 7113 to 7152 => -0.02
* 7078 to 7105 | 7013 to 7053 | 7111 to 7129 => -0.01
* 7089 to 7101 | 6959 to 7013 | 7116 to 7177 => -0.01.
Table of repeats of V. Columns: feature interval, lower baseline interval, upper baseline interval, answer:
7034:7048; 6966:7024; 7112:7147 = -0.22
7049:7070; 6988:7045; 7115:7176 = -0.25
